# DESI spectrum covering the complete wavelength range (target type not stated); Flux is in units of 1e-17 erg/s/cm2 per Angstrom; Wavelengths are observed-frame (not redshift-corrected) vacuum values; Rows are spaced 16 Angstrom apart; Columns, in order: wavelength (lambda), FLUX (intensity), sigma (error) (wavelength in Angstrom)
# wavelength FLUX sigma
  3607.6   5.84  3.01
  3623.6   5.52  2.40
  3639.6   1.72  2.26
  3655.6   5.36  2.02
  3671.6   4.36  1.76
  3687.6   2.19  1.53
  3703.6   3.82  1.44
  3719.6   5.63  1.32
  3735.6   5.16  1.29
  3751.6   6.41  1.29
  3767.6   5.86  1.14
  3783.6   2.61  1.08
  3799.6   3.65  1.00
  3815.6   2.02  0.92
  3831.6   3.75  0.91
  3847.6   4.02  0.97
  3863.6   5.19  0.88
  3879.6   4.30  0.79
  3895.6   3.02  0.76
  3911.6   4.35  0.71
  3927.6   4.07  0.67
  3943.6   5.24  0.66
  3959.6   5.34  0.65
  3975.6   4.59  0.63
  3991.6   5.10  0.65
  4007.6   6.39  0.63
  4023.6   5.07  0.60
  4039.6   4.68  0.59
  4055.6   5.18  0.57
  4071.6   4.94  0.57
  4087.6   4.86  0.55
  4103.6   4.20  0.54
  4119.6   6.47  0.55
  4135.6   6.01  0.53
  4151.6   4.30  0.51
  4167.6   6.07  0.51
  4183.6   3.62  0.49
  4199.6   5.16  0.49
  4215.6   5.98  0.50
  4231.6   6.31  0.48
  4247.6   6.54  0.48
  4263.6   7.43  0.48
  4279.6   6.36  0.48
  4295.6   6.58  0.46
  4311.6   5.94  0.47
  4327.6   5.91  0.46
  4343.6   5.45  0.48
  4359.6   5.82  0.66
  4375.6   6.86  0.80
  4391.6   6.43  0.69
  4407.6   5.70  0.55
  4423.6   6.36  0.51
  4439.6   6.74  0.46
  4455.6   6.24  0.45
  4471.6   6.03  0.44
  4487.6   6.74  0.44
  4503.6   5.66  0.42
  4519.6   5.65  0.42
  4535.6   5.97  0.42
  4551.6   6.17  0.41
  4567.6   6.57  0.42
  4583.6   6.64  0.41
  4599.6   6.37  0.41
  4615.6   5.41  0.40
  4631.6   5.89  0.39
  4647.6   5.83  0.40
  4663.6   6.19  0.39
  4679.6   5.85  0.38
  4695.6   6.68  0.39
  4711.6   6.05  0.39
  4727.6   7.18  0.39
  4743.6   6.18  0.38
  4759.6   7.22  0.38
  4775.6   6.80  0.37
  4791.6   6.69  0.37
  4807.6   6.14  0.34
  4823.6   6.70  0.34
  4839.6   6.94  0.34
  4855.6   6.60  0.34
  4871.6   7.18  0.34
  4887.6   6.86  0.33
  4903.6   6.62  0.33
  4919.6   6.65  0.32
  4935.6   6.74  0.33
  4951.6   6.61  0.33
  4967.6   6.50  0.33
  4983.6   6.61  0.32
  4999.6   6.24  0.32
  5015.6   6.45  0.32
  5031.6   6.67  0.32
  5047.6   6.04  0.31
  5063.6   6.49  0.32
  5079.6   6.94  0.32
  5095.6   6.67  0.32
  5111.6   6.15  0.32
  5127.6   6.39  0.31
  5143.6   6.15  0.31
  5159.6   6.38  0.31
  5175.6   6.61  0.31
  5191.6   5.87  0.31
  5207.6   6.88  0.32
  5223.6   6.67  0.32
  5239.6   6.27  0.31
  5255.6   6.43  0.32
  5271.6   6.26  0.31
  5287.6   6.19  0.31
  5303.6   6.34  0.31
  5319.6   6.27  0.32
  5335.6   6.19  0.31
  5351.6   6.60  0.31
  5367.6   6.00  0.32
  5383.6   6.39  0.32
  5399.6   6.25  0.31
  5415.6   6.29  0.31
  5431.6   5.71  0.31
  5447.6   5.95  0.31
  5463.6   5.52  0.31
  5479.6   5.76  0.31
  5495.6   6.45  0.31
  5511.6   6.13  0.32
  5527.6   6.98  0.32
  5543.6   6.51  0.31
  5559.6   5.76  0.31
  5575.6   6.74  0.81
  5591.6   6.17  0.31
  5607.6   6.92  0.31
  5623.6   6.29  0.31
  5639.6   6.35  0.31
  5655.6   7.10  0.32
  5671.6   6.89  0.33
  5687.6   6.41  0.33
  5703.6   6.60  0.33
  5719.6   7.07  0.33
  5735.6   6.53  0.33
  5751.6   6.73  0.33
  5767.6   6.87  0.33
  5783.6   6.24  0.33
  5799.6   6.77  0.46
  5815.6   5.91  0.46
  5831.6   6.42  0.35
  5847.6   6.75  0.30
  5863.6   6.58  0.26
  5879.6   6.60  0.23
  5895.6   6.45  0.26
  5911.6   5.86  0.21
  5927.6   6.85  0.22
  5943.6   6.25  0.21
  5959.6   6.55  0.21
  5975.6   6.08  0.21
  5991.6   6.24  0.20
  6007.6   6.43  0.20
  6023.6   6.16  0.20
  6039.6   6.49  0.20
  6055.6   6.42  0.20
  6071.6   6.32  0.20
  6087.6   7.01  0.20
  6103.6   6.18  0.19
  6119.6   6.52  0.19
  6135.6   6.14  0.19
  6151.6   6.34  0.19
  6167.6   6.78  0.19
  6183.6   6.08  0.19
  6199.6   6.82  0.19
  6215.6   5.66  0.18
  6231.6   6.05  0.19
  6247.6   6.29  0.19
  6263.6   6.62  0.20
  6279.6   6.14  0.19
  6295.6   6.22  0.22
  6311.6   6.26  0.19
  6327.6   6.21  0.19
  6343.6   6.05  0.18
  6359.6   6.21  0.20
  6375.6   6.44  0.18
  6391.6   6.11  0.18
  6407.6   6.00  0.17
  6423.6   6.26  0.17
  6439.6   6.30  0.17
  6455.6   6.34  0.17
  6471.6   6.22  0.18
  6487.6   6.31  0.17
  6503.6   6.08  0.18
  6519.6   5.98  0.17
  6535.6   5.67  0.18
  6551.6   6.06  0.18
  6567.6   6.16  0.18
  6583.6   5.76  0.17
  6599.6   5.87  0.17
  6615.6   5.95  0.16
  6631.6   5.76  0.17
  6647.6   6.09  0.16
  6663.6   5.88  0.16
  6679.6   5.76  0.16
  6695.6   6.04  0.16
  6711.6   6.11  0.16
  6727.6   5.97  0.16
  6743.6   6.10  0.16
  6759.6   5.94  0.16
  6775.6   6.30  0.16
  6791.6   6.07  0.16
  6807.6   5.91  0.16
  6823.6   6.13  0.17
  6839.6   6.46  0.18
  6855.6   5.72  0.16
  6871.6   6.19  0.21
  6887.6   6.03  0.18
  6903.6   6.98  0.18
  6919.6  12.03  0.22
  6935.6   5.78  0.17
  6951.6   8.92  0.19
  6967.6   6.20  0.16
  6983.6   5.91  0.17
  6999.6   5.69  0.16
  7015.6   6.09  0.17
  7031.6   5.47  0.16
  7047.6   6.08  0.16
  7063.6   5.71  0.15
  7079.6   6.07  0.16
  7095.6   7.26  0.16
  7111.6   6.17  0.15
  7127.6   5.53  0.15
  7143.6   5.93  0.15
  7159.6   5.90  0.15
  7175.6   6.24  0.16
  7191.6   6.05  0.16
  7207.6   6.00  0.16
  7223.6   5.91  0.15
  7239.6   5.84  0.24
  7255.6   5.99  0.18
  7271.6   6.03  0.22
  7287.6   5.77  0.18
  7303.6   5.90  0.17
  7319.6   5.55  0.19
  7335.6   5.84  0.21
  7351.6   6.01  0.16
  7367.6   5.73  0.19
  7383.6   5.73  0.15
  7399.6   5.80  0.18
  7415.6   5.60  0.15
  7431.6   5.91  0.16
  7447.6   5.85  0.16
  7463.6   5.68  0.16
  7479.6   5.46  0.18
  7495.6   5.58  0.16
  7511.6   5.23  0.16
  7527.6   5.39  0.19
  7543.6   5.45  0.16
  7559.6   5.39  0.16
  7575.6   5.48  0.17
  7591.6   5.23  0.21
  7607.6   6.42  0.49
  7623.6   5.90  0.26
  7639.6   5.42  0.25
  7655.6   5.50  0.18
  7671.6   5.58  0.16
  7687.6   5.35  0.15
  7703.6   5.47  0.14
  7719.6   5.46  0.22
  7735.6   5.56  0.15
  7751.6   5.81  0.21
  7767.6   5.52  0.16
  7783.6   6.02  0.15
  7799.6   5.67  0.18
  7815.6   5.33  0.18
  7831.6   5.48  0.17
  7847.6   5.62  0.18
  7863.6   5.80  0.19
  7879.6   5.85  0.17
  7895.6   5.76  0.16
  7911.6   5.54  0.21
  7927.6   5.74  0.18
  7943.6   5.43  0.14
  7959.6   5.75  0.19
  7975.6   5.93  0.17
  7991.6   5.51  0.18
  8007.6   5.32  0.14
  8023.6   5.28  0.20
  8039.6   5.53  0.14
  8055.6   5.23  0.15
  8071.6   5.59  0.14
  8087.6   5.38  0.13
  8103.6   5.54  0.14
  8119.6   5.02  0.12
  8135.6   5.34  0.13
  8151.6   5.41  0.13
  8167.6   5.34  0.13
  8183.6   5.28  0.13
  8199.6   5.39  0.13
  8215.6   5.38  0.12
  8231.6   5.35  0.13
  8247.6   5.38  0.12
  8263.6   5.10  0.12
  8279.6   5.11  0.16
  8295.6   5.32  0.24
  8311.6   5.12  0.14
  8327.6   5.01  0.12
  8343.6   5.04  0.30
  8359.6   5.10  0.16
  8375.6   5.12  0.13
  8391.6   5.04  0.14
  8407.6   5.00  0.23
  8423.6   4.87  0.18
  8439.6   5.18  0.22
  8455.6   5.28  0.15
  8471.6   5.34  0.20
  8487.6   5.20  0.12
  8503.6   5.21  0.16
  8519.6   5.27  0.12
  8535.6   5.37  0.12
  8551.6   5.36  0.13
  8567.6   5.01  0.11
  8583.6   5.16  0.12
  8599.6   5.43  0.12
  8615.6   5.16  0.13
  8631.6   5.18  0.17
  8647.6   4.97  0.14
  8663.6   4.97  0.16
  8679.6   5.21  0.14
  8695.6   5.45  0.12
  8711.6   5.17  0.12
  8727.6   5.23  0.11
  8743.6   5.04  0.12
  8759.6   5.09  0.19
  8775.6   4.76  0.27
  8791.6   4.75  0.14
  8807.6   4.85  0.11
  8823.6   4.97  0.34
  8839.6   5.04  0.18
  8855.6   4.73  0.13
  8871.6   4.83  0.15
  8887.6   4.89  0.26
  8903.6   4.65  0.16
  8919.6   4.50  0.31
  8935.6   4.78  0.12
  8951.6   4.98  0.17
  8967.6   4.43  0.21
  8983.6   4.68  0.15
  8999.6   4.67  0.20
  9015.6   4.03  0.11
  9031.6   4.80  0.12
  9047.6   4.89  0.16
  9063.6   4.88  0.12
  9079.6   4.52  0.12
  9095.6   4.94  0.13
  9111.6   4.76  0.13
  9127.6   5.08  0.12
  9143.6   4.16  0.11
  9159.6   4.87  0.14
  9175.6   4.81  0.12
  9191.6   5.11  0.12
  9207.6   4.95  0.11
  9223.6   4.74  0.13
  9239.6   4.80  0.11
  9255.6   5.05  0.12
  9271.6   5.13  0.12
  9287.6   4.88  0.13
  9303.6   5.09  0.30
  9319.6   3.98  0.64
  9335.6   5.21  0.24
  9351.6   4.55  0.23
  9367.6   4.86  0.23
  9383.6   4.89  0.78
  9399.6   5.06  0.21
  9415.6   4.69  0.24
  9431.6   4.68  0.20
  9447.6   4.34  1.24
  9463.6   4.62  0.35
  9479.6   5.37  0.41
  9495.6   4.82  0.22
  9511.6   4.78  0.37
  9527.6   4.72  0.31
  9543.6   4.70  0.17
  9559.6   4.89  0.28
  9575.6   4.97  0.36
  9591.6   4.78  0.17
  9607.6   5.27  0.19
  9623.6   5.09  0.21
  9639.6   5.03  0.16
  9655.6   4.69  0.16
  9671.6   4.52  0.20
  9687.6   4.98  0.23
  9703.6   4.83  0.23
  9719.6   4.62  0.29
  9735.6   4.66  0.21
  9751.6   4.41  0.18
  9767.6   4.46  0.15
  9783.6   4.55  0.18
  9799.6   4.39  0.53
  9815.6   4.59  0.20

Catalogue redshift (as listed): 0.055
